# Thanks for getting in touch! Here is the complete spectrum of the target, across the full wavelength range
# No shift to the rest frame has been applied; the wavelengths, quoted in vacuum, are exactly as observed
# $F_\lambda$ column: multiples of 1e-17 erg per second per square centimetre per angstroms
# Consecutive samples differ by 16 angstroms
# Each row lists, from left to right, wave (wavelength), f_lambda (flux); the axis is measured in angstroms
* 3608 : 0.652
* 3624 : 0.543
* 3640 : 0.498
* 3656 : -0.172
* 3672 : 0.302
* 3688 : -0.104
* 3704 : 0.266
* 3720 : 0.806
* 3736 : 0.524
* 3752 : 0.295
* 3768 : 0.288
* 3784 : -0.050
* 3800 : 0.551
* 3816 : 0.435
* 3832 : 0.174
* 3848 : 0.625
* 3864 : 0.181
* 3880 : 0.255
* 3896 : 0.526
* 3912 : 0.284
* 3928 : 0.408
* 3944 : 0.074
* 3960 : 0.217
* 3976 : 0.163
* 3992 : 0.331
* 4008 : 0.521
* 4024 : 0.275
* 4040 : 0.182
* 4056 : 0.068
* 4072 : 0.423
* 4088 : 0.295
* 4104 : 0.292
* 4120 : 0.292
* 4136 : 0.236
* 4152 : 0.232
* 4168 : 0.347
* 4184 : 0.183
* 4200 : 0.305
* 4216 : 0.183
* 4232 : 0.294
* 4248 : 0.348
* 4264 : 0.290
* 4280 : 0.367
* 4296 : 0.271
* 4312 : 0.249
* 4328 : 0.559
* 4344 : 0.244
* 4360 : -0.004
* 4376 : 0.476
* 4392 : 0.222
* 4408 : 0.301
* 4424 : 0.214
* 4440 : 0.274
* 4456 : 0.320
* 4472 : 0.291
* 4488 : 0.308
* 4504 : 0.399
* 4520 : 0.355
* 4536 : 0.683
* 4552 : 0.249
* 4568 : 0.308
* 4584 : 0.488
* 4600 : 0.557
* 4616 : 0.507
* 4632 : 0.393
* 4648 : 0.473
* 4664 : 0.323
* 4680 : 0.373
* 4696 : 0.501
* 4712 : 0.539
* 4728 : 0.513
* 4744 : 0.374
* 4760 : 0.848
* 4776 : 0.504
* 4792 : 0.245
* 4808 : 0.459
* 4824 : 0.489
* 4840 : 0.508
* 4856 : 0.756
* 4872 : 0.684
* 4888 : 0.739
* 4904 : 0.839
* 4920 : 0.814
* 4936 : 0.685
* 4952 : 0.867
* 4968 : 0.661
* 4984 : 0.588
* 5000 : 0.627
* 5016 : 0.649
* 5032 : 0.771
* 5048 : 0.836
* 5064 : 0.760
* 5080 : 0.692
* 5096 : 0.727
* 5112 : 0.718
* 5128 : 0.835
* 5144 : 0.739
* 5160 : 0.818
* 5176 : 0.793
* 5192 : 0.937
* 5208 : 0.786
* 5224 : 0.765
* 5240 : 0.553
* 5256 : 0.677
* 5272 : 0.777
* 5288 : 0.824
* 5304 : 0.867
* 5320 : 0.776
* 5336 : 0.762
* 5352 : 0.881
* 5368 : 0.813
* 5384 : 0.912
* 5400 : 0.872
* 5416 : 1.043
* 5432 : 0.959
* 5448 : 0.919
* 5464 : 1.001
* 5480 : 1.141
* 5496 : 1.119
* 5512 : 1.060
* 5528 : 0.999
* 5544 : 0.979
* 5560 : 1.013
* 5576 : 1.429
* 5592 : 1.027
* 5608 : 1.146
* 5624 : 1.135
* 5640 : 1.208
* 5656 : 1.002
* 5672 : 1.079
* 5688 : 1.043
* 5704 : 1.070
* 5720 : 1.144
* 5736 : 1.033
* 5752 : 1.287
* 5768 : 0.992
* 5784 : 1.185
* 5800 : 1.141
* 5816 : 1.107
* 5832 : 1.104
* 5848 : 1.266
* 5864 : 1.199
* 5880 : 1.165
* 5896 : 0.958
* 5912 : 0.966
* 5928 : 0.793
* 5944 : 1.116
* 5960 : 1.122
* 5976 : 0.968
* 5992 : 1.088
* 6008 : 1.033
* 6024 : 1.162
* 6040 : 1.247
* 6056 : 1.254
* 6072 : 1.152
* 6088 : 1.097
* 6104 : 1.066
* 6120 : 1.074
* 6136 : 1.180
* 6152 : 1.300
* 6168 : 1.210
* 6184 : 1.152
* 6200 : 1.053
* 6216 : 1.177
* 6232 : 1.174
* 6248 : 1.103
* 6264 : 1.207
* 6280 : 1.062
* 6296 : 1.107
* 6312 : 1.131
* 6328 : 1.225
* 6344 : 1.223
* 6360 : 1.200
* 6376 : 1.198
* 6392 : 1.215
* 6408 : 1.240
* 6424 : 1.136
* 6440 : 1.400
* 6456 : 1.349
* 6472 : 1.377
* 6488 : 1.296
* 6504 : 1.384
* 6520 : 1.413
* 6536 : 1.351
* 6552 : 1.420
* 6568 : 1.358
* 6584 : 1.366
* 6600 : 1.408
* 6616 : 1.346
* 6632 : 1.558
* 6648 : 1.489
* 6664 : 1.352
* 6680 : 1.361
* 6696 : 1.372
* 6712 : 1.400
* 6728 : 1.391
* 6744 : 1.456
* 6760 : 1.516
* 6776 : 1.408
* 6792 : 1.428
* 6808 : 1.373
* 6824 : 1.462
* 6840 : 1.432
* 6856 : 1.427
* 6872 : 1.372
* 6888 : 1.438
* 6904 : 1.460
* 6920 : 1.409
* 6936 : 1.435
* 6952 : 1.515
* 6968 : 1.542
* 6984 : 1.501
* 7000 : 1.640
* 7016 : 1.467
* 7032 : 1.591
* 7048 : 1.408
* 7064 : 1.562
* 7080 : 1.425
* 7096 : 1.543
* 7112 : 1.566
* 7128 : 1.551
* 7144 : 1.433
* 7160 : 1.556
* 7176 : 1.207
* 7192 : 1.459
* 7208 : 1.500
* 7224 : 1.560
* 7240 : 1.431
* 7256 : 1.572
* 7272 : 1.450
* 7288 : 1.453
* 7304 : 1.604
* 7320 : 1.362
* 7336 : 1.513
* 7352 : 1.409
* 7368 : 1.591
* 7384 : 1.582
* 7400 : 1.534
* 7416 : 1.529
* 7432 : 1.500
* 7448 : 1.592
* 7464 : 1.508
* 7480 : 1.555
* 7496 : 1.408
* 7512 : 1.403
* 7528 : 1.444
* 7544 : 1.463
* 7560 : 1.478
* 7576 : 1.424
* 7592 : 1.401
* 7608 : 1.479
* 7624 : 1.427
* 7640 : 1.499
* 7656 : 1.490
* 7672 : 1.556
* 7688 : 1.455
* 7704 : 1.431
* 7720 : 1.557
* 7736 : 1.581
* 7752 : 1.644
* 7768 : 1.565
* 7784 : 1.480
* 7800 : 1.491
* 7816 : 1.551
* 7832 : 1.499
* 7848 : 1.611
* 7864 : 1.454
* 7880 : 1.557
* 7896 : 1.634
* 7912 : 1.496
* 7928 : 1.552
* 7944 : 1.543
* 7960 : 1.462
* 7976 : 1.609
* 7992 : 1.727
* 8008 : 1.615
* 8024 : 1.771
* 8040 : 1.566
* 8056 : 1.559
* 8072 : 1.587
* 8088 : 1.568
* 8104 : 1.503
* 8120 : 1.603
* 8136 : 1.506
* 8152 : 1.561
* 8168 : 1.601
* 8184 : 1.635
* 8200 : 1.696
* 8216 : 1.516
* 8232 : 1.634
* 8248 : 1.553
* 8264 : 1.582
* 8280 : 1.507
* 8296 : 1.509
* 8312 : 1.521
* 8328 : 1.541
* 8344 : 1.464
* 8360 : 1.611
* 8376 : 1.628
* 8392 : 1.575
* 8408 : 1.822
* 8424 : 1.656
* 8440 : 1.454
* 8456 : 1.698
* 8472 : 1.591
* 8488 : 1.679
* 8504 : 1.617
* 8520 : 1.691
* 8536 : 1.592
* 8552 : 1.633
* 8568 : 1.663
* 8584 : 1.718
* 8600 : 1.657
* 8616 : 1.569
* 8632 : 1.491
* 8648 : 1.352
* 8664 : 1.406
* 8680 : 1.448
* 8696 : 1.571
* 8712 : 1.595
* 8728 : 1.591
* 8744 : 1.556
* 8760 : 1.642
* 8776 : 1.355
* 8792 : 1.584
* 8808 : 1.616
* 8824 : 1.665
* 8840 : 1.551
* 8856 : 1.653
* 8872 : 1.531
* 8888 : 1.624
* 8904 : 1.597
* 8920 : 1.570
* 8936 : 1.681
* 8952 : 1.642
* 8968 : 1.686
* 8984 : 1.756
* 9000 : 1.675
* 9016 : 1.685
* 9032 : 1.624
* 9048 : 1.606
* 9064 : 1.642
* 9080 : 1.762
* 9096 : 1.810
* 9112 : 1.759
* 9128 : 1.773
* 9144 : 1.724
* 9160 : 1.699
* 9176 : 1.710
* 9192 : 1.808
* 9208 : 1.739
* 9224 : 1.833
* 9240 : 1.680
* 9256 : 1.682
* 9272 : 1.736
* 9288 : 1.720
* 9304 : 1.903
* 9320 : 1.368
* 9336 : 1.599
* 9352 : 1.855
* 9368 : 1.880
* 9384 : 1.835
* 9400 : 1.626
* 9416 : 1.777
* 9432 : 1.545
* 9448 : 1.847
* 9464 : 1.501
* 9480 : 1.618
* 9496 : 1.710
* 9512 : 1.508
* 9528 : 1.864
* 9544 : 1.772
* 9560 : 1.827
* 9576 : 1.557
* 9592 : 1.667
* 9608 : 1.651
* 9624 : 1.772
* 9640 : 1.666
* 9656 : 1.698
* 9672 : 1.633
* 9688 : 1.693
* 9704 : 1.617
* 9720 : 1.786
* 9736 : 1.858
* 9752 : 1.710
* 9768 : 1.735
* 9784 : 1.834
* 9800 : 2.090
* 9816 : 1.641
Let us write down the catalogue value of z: 0.22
